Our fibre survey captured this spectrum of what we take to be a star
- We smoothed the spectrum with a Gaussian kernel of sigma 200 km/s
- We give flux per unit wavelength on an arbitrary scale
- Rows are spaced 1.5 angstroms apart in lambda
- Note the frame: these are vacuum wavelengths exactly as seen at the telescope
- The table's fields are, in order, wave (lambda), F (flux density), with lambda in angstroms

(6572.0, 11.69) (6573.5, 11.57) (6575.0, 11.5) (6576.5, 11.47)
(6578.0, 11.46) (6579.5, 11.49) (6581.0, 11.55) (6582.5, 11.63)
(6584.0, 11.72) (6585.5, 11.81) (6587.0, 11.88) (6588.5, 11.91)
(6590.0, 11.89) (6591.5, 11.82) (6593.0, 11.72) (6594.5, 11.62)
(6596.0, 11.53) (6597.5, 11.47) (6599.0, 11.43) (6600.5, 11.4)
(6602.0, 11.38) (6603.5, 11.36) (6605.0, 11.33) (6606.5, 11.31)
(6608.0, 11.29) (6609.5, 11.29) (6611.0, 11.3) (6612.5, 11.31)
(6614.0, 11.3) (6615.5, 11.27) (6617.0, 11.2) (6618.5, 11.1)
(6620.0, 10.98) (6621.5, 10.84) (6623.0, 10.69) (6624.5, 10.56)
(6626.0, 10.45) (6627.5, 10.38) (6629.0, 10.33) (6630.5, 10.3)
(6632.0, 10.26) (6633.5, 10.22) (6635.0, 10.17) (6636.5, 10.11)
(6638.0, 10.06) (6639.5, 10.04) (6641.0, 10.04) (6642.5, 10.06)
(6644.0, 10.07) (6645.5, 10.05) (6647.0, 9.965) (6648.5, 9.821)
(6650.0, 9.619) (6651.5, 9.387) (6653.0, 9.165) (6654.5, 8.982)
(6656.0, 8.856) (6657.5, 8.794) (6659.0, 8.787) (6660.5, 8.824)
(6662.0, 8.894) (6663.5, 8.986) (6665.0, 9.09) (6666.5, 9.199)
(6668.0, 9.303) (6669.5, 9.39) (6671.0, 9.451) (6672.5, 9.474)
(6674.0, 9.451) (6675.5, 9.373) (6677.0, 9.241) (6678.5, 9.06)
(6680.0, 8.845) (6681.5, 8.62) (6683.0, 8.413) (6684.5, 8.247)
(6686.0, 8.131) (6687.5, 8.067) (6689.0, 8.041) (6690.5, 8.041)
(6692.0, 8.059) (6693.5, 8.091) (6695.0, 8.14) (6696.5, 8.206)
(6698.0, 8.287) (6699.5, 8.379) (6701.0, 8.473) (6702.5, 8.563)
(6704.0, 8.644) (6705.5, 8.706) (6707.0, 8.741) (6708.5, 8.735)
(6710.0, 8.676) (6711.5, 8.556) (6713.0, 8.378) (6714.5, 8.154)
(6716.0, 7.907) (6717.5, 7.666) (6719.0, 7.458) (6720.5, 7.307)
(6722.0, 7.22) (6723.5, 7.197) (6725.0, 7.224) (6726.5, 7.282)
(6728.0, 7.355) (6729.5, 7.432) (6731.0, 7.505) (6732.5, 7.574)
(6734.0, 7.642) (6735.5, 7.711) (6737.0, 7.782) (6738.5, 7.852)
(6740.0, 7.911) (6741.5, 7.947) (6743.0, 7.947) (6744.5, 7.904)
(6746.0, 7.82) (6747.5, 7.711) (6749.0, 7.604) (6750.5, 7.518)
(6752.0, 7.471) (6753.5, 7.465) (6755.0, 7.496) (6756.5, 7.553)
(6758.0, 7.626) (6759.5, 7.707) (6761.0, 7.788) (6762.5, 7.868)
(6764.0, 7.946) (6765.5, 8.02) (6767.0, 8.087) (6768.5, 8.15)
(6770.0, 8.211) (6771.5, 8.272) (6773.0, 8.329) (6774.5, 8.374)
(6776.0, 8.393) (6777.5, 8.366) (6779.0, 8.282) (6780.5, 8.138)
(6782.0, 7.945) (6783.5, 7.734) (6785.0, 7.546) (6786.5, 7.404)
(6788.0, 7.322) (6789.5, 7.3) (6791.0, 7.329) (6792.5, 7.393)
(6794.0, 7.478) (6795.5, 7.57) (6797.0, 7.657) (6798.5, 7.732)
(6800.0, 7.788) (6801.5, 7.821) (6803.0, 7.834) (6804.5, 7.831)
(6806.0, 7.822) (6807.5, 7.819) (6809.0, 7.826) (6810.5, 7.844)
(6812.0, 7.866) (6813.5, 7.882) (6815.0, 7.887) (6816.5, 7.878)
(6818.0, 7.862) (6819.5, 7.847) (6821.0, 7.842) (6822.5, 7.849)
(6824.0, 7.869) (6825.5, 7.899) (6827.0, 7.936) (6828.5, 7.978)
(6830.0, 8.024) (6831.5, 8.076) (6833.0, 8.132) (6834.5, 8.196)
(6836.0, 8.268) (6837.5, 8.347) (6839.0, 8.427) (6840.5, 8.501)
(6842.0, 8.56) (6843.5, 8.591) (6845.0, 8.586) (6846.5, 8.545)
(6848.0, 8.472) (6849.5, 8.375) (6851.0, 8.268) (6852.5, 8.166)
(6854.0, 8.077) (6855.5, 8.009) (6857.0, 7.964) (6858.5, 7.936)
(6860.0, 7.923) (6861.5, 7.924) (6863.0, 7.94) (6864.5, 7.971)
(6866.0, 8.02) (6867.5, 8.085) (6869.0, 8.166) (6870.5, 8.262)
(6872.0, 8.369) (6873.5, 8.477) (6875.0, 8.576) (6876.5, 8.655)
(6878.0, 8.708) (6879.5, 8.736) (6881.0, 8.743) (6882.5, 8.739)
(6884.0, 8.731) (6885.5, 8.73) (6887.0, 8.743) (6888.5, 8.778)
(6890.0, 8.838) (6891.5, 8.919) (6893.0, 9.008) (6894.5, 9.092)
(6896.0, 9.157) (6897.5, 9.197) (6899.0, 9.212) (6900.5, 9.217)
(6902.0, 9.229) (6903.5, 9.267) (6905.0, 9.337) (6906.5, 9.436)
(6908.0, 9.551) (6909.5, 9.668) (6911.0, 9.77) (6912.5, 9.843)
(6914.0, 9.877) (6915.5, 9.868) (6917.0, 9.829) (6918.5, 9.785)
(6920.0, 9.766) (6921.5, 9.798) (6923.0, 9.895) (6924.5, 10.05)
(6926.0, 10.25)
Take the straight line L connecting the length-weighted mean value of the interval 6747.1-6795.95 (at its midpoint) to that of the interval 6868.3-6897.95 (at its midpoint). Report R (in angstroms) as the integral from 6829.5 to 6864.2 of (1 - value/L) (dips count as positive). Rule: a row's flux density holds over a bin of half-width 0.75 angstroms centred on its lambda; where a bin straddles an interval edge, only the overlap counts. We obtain 0.8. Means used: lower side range 7.8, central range 8.23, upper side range 8.73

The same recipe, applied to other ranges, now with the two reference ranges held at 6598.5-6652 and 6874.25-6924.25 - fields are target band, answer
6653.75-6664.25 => 1.59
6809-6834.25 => 4.49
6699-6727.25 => 5.89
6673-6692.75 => 3.33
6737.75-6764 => 5.96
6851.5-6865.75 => 2.19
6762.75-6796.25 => 6.67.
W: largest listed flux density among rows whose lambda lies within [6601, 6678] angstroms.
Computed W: 11.38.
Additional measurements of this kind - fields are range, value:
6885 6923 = 9.895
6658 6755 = 9.474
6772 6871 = 8.591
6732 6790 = 8.393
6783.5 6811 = 7.844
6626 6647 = 10.45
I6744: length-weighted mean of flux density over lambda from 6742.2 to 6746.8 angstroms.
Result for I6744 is 7.89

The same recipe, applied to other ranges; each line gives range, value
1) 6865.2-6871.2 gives 8.13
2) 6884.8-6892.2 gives 8.8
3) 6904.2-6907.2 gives 9.38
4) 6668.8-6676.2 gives 9.43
